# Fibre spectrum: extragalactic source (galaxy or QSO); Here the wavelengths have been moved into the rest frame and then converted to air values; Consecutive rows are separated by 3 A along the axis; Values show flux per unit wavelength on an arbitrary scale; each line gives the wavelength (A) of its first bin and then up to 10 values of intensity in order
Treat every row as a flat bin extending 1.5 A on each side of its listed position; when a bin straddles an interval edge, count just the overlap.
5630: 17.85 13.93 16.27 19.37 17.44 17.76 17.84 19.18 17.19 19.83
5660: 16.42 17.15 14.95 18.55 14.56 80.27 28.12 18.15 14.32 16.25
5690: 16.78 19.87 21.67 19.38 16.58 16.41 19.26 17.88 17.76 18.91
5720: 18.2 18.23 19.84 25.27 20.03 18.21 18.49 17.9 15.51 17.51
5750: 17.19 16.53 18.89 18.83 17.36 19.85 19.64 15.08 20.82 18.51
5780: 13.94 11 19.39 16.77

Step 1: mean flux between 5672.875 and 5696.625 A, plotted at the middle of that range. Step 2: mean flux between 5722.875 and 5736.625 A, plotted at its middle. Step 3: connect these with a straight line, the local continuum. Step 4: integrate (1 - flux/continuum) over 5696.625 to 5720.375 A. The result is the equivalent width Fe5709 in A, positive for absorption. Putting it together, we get 5.3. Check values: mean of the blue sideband 26.8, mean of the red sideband 20.5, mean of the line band 18.2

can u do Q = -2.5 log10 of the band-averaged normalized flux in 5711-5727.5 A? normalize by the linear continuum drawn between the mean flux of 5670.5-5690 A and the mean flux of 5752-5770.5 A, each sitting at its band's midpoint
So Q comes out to 0.24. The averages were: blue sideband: 27.7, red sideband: 18.4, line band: 18.5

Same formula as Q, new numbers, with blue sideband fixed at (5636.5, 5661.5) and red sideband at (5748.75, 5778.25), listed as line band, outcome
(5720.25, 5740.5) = -0.090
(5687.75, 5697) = -0.054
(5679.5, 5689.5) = 0.116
